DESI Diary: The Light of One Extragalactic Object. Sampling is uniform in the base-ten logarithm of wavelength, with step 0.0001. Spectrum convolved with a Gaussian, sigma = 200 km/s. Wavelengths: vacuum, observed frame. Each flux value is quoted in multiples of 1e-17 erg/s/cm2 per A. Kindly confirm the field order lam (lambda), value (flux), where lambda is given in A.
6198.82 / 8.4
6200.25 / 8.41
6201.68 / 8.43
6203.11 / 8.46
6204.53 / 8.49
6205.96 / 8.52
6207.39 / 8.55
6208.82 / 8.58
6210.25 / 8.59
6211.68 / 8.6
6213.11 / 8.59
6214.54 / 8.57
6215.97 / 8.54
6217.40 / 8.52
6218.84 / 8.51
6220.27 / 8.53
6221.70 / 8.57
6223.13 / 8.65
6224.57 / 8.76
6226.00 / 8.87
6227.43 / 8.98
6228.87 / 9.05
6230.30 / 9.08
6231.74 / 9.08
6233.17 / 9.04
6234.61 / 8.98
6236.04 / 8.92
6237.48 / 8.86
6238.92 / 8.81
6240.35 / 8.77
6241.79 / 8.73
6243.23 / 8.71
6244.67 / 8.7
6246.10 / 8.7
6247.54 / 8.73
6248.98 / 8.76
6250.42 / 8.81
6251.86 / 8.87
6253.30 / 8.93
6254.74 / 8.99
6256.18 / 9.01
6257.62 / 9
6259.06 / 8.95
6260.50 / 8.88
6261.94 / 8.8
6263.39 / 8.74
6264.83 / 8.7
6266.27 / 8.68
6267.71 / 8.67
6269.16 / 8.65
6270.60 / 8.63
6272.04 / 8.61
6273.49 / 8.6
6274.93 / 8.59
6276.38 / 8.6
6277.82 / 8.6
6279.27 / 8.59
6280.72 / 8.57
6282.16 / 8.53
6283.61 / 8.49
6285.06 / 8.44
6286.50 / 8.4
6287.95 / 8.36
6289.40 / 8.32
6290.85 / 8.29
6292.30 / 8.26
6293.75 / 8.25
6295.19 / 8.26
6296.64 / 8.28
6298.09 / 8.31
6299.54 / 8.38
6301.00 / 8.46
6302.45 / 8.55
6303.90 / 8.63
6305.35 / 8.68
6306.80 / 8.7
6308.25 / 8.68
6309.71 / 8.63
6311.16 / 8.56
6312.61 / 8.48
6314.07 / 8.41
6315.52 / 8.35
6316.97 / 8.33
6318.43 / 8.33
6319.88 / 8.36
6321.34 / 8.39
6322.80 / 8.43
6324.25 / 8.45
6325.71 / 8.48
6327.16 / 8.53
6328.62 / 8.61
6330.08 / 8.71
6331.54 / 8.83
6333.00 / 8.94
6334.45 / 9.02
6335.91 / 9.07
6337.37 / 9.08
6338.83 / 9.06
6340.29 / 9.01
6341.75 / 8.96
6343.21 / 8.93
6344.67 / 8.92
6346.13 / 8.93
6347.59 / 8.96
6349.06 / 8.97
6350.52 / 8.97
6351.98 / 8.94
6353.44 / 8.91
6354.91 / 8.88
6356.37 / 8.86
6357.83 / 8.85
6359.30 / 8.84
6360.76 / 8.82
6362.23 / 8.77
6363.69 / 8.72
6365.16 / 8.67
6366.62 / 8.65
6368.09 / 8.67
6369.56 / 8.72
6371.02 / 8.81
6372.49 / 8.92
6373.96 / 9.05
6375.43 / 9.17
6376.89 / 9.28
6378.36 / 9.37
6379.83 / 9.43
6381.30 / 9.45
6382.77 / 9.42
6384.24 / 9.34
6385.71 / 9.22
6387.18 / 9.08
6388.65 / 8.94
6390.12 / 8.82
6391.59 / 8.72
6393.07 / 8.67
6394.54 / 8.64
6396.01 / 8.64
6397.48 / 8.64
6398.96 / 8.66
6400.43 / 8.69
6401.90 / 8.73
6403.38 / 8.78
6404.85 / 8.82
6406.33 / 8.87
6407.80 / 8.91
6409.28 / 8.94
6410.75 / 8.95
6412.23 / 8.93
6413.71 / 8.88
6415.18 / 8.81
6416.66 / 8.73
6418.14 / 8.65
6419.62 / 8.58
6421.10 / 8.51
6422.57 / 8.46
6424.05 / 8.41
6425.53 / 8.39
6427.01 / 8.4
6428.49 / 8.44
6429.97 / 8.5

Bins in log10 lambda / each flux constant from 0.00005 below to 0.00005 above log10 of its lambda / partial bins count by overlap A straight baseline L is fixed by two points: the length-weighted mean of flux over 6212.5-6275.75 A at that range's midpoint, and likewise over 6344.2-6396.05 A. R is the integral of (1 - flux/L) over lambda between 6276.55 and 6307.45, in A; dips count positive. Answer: 1.4 A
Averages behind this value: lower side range 8.78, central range 8.45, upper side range 8.95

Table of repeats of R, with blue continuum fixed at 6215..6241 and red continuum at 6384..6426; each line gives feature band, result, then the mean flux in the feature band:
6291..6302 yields 0.6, 8.32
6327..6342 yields -0.2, 8.9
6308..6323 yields 0.6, 8.44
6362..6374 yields 0.0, 8.76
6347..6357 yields -0.2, 8.92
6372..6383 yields -0.6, 9.26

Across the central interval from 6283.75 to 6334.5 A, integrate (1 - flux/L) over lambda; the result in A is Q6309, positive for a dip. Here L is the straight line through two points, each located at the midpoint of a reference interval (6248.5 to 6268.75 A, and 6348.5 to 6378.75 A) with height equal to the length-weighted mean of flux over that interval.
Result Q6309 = 2.20 A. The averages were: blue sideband 8.84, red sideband 8.89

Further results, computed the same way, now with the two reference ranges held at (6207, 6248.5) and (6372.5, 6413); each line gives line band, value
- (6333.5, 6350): -0.2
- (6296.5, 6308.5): 0.4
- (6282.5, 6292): 0.5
